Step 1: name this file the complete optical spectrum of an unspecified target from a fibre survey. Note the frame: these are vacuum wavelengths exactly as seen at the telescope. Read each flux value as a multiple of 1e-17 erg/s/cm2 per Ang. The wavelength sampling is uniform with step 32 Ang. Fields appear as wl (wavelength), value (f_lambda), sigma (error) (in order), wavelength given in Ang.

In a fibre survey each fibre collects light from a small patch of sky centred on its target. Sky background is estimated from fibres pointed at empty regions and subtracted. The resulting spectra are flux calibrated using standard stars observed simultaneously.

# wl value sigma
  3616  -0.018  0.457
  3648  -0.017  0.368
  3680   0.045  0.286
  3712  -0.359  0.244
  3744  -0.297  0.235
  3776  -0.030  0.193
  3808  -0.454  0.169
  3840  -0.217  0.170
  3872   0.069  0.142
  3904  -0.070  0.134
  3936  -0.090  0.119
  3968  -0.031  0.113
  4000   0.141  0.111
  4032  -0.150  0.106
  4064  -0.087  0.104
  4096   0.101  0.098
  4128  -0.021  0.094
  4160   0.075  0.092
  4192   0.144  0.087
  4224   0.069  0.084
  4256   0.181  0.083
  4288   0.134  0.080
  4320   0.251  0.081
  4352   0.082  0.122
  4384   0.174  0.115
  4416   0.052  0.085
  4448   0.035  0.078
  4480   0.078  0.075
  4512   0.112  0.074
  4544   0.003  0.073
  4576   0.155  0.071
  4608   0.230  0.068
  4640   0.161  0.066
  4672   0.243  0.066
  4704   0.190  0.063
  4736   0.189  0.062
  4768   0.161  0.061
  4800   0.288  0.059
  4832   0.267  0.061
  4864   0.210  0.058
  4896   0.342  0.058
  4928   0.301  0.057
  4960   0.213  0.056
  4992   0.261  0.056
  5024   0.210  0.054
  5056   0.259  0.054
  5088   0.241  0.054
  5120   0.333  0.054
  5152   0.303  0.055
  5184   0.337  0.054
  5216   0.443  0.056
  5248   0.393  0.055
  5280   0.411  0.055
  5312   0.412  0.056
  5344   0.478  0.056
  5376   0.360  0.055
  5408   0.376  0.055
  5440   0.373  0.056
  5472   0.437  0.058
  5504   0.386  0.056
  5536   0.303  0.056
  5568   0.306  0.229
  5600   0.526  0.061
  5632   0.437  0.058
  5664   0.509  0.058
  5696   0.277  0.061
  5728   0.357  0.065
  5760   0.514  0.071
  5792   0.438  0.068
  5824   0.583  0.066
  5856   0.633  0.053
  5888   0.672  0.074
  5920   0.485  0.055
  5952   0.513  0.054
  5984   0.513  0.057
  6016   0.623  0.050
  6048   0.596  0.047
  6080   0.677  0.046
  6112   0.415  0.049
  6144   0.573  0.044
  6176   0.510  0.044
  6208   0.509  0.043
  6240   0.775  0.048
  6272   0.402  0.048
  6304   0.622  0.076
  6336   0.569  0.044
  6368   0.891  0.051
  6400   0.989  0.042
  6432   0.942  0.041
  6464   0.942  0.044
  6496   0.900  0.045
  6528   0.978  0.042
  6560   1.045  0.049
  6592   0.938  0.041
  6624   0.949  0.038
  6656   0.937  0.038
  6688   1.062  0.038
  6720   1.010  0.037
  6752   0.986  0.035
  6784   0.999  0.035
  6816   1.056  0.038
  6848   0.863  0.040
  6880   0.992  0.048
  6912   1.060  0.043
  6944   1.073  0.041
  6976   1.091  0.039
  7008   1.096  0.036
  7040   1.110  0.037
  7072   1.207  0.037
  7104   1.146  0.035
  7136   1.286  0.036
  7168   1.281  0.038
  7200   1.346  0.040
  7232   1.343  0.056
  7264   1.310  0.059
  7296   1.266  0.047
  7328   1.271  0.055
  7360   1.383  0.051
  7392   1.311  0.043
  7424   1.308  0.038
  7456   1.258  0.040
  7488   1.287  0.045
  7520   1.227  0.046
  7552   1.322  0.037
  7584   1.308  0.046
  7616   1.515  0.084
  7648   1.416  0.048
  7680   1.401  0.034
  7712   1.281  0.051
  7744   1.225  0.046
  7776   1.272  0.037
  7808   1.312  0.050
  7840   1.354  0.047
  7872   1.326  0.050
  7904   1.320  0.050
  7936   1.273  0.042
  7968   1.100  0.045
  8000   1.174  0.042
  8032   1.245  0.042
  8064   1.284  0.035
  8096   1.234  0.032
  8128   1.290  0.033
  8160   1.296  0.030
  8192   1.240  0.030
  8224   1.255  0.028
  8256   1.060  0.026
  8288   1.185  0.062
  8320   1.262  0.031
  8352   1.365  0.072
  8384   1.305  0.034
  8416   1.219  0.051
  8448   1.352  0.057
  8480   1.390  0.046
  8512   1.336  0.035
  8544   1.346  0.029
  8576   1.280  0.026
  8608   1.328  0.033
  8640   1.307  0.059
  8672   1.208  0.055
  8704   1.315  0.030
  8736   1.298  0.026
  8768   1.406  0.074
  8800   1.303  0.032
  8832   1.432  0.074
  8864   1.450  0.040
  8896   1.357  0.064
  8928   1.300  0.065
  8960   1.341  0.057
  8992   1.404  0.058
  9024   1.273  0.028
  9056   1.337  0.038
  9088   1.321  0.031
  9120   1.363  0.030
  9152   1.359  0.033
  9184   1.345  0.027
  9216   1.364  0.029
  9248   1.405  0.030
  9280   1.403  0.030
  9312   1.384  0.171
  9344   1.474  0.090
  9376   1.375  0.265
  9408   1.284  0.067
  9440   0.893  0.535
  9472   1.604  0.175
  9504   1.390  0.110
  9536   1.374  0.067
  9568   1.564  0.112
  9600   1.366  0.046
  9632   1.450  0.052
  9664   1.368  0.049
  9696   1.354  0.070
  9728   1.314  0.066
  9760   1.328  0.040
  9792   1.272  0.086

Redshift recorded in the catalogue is 0.594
